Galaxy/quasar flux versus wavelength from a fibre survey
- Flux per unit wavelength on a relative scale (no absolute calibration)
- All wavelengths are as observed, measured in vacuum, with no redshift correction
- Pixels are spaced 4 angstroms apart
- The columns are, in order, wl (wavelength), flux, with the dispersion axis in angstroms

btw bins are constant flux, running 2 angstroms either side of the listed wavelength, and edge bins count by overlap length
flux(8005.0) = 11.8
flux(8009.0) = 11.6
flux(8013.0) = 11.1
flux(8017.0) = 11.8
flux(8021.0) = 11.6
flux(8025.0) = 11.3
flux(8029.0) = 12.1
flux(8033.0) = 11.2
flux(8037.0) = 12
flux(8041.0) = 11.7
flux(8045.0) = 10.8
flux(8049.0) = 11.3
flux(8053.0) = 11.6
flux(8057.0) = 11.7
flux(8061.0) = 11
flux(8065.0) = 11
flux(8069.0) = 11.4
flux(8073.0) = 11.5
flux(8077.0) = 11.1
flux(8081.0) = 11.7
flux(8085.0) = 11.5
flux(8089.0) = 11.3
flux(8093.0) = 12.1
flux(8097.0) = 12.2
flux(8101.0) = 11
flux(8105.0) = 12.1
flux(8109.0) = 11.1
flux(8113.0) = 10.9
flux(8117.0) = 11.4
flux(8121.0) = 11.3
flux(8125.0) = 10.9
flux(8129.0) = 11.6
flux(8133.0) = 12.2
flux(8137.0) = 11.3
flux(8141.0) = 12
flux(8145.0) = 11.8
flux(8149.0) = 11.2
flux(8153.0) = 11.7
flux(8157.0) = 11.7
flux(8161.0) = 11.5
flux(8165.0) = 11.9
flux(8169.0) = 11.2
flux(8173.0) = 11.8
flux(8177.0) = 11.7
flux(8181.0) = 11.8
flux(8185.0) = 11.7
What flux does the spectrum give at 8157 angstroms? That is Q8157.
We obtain 11.7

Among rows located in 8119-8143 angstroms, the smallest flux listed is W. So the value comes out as 10.9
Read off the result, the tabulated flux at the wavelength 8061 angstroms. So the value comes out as 11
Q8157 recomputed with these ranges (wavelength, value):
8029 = 12.1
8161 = 11.5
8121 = 11.3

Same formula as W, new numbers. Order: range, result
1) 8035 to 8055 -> 10.8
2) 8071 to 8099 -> 11.1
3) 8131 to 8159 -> 11.2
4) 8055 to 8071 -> 11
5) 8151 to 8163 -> 11.5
